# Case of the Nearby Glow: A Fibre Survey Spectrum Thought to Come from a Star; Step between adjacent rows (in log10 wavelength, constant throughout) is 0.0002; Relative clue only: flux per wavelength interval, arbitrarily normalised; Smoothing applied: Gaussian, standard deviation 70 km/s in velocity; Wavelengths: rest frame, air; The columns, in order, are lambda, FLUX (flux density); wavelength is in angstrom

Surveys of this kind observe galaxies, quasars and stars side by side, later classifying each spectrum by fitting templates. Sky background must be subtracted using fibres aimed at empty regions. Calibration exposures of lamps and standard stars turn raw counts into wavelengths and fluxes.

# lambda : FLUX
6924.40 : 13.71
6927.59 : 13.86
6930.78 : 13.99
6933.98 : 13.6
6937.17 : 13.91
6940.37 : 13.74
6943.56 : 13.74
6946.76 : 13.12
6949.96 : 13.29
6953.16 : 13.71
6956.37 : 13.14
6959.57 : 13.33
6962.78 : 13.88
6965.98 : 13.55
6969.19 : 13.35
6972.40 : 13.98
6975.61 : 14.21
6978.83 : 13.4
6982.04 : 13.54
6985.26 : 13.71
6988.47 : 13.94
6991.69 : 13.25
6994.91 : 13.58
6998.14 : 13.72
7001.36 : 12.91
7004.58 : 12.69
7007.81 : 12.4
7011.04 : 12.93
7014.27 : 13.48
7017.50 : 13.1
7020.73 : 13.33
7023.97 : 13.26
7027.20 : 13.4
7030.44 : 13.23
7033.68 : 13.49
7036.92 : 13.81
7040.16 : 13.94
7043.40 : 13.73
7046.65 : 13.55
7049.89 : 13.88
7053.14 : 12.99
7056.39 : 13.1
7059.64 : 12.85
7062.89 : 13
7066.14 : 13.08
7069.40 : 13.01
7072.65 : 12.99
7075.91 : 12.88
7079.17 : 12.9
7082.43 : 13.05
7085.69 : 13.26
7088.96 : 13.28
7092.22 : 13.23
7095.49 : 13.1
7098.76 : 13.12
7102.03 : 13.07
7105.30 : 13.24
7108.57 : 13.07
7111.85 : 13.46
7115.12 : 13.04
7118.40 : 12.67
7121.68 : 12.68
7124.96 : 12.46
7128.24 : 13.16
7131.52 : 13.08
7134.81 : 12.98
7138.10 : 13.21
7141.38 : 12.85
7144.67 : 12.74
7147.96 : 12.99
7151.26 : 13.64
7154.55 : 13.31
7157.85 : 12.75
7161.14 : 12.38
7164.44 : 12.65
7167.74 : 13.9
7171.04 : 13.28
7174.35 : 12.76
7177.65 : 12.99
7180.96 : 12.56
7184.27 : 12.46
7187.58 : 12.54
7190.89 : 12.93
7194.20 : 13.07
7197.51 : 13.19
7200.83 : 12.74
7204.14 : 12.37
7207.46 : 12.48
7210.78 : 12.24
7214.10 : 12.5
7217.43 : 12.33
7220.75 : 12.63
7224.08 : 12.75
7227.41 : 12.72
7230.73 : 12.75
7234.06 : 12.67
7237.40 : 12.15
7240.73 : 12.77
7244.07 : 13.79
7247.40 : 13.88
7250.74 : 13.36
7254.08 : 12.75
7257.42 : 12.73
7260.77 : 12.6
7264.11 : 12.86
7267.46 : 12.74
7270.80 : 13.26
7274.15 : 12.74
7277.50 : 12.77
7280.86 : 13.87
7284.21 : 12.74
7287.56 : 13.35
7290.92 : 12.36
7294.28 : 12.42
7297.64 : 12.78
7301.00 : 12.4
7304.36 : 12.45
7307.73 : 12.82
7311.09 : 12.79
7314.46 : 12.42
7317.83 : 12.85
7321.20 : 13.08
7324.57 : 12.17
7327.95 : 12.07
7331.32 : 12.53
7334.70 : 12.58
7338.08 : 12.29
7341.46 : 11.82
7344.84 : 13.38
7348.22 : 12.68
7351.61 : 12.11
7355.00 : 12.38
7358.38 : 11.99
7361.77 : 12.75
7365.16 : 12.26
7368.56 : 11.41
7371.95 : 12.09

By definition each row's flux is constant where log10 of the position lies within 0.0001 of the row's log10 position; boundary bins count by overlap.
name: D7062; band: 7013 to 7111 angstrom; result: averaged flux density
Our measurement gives 13.2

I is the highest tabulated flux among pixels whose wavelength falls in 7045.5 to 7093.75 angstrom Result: 13.88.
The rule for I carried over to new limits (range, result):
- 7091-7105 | 13.23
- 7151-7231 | 13.9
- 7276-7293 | 13.87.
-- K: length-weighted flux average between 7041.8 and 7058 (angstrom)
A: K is 13.4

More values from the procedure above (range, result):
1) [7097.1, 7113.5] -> 13.2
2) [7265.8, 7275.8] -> 12.9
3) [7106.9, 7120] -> 13.1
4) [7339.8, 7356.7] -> 12.5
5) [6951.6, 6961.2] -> 13.4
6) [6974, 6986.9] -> 13.7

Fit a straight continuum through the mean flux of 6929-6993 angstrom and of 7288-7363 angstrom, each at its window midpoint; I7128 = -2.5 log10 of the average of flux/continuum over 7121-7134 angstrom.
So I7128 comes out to 0.021 mag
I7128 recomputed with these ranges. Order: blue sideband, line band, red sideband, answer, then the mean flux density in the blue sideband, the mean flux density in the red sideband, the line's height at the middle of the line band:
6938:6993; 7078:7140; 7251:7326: 0.01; 13.6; 12.8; 13.2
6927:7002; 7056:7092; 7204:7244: 0.01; 13.6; 12.6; 13.2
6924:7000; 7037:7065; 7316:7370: 0.00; 13.6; 12.4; 13.3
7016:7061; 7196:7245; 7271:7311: 0.03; 13.4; 12.8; 13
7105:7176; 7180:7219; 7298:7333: 0.02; 13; 12.6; 12.9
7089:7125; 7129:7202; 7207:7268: 0.00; 13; 12.8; 12.9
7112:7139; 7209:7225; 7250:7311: 0.03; 12.9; 12.8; 12.9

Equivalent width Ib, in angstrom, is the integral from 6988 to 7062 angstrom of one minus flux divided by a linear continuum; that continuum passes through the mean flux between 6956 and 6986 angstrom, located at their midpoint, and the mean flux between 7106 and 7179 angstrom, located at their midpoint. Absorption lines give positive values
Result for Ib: 0.6 angstrom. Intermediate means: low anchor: 13.6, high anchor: 13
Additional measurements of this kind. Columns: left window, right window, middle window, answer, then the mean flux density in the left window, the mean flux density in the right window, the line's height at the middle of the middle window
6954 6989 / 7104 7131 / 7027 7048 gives -0.4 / 13.6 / 13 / 13.3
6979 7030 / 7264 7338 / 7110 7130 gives 0.2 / 13.3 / 12.7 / 13.1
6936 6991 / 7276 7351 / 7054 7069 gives 0.4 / 13.6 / 12.7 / 13.3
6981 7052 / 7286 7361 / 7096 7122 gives 0.1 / 13.4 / 12.5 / 13.1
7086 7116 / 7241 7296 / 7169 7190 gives 0.5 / 13.2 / 13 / 13.1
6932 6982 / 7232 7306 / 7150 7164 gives 0.2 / 13.6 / 12.9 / 13.1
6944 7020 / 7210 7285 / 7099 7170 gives 0.4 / 13.4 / 12.9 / 13.1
